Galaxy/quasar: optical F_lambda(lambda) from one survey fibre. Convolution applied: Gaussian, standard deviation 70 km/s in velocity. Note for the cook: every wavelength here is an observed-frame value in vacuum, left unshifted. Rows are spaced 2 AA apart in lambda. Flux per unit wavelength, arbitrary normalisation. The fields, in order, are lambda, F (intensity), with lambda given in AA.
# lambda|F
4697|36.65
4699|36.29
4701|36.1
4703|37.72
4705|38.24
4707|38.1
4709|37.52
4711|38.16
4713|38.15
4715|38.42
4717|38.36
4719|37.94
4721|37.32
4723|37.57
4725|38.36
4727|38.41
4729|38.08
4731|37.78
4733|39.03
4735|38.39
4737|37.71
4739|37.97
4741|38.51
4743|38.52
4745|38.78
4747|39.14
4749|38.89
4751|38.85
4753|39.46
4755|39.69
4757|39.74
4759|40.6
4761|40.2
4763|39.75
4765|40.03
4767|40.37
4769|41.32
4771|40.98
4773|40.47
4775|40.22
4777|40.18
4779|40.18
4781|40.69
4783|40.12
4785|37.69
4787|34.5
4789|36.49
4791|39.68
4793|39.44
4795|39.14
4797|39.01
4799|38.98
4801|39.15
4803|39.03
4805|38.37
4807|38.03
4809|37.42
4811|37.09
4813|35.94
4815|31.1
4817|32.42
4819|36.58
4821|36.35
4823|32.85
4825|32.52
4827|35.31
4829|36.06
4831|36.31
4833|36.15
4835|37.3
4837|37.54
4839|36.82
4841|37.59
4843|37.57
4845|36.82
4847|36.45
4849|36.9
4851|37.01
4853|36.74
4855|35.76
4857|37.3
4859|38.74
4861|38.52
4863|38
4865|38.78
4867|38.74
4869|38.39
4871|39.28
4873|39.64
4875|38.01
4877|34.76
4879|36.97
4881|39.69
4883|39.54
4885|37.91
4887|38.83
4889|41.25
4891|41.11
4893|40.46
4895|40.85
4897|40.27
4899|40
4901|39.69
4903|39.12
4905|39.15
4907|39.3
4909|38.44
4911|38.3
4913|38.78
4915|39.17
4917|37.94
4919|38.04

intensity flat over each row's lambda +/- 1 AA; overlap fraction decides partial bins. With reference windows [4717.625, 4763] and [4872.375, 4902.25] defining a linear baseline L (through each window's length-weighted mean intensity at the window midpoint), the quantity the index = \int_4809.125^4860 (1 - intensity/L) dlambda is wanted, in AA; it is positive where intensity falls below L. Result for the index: 3.89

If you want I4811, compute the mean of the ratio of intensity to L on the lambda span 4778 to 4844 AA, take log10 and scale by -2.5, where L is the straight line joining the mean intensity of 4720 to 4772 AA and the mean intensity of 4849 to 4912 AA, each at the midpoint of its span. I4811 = 0.05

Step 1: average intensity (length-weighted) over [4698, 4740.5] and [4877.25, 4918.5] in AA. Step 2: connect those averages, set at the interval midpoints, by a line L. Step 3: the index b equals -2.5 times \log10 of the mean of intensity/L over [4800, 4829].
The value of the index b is 0.080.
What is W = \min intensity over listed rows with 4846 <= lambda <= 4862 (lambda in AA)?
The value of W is 35.76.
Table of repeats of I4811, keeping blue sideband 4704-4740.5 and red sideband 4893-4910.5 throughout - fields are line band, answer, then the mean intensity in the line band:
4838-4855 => 0.06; 36.9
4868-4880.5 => 0.04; 37.9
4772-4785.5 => -0.04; 40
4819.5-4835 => 0.11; 35.3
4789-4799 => -0.01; 39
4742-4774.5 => -0.04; 39.8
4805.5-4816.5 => 0.09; 35.9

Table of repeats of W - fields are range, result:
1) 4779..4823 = 31.1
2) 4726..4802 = 34.5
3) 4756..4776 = 39.74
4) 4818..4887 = 32.52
